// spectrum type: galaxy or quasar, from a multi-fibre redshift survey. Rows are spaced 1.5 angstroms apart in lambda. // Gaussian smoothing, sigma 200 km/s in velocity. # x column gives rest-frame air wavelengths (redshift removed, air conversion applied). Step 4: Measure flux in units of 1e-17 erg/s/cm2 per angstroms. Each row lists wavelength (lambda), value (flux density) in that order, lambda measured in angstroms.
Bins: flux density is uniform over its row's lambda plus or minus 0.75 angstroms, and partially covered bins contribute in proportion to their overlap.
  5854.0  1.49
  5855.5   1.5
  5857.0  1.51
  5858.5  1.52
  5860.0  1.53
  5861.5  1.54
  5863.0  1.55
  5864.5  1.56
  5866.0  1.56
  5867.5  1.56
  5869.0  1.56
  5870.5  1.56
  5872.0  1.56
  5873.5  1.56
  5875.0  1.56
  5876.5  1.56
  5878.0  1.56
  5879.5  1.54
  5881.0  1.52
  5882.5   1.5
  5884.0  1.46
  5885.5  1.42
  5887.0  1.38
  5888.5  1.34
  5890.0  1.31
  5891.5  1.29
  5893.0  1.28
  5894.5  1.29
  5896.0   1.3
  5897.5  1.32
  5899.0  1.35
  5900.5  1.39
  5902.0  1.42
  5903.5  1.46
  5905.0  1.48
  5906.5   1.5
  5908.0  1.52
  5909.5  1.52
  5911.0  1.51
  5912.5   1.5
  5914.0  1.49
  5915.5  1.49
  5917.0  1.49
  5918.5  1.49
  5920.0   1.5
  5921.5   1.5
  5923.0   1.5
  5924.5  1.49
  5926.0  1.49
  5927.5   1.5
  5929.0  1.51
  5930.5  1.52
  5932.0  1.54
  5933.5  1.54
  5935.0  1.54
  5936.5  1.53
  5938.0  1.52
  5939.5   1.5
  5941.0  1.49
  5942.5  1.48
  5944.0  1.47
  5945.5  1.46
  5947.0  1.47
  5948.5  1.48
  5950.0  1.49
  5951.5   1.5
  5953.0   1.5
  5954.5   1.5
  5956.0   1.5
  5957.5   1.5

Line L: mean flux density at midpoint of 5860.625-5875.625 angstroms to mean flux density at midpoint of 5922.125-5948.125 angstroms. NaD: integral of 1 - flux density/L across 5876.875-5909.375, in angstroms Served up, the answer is 2.6 angstroms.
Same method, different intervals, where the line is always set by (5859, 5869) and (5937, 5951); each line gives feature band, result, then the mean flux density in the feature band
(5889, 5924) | 2.0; 1.43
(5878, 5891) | 0.8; 1.44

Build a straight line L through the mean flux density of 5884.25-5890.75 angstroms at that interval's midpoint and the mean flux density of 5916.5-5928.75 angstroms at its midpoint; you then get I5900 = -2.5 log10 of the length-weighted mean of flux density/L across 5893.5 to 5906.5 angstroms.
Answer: 0.03 mag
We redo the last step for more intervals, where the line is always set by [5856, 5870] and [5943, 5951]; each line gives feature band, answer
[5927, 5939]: -0.03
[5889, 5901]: 0.15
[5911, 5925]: 0.00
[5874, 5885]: 0.00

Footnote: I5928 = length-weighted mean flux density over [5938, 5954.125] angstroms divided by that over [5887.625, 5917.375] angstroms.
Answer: 1.05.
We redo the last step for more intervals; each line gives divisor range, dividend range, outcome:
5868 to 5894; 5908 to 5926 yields 1.02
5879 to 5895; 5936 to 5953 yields 1.07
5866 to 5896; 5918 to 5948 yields 1.03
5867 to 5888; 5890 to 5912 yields 0.92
